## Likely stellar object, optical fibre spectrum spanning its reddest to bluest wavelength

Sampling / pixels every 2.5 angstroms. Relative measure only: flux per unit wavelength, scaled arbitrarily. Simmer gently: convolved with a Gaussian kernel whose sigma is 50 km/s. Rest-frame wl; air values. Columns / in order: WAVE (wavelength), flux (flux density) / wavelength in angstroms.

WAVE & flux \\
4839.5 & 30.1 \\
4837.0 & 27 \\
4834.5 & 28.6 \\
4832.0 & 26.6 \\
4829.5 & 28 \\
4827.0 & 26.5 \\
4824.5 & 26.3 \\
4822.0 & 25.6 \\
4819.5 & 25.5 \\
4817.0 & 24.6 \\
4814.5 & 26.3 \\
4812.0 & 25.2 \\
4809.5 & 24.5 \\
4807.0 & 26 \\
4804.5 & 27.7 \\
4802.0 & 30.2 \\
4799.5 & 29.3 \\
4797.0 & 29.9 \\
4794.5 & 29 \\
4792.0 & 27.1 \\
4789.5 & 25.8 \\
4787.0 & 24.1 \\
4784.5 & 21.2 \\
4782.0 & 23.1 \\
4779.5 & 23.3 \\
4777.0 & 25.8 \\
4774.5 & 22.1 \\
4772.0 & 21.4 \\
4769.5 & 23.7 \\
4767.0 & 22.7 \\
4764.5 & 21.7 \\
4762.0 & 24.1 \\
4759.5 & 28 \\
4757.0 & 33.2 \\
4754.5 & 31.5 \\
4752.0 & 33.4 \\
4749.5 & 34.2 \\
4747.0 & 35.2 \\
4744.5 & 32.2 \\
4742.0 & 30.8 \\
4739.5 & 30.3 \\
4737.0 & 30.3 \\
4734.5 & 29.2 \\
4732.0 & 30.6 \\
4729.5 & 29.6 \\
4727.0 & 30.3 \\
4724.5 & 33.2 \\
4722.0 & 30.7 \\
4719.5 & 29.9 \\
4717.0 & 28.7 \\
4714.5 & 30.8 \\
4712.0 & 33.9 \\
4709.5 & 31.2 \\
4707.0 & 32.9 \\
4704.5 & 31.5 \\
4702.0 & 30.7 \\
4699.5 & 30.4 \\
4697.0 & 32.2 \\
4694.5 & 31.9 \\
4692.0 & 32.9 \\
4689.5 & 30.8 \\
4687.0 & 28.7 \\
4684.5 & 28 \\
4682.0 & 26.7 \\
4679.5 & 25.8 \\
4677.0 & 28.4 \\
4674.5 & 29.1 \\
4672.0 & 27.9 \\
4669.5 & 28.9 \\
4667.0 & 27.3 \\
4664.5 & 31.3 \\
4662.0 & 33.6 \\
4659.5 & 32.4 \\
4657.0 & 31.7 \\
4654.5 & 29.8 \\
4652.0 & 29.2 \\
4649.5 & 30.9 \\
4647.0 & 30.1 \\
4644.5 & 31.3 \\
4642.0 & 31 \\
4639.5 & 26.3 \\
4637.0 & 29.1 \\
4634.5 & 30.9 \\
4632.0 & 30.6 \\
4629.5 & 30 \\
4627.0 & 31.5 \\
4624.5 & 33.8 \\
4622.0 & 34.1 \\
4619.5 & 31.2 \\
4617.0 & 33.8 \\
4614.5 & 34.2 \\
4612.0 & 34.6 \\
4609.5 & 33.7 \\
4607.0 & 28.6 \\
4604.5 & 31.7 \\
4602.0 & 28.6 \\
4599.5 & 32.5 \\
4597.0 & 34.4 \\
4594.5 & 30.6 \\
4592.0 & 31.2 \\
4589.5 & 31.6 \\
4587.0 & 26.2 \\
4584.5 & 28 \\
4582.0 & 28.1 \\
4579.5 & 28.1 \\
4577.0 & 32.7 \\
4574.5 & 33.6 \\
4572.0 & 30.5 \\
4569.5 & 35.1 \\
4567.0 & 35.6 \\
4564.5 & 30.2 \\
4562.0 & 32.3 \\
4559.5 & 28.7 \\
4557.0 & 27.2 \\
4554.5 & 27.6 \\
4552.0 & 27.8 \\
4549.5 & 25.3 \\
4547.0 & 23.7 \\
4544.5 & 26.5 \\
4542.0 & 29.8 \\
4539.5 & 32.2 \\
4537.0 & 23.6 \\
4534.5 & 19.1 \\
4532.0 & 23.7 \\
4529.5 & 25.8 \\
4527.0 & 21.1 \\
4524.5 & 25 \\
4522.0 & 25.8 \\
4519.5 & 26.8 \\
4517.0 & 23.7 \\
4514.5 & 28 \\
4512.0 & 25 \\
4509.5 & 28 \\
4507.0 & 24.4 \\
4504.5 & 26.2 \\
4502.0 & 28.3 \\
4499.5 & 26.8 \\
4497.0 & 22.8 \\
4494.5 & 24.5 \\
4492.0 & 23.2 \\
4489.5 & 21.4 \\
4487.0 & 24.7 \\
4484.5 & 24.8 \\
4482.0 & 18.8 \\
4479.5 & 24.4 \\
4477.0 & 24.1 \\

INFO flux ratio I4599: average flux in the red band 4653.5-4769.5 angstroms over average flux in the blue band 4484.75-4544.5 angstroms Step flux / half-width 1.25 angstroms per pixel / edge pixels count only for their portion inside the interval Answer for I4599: 1.2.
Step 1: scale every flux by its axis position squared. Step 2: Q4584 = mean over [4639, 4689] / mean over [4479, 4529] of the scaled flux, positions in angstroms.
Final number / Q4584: 1.3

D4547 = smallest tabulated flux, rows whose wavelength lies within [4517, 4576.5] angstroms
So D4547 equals 19.1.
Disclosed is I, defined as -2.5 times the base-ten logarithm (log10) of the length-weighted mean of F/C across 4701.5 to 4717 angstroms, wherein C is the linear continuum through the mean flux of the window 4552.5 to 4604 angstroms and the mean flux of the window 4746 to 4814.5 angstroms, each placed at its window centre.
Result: -0.13 mag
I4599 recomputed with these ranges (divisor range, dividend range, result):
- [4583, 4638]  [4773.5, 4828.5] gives 0.82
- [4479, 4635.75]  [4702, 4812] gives 1.01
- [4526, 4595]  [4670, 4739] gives 1.06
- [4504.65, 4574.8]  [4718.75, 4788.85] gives 1.03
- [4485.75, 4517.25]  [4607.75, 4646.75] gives 1.26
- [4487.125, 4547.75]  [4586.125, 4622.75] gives 1.26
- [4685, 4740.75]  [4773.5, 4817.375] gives 0.84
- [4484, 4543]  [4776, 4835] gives 1.04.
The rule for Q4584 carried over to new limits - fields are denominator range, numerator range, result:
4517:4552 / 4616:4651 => 1.28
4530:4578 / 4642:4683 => 1.09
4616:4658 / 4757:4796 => 0.84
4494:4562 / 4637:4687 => 1.20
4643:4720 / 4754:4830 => 0.89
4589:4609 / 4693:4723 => 1.05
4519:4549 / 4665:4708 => 1.26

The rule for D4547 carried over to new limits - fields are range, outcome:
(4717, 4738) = 28.7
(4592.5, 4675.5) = 26.3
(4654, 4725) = 25.8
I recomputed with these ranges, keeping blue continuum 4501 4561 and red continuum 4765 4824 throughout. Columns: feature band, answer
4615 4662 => -0.21 mag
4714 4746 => -0.20 mag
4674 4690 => -0.10 mag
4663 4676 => -0.13 mag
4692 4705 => -0.22 mag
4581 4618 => -0.21 mag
